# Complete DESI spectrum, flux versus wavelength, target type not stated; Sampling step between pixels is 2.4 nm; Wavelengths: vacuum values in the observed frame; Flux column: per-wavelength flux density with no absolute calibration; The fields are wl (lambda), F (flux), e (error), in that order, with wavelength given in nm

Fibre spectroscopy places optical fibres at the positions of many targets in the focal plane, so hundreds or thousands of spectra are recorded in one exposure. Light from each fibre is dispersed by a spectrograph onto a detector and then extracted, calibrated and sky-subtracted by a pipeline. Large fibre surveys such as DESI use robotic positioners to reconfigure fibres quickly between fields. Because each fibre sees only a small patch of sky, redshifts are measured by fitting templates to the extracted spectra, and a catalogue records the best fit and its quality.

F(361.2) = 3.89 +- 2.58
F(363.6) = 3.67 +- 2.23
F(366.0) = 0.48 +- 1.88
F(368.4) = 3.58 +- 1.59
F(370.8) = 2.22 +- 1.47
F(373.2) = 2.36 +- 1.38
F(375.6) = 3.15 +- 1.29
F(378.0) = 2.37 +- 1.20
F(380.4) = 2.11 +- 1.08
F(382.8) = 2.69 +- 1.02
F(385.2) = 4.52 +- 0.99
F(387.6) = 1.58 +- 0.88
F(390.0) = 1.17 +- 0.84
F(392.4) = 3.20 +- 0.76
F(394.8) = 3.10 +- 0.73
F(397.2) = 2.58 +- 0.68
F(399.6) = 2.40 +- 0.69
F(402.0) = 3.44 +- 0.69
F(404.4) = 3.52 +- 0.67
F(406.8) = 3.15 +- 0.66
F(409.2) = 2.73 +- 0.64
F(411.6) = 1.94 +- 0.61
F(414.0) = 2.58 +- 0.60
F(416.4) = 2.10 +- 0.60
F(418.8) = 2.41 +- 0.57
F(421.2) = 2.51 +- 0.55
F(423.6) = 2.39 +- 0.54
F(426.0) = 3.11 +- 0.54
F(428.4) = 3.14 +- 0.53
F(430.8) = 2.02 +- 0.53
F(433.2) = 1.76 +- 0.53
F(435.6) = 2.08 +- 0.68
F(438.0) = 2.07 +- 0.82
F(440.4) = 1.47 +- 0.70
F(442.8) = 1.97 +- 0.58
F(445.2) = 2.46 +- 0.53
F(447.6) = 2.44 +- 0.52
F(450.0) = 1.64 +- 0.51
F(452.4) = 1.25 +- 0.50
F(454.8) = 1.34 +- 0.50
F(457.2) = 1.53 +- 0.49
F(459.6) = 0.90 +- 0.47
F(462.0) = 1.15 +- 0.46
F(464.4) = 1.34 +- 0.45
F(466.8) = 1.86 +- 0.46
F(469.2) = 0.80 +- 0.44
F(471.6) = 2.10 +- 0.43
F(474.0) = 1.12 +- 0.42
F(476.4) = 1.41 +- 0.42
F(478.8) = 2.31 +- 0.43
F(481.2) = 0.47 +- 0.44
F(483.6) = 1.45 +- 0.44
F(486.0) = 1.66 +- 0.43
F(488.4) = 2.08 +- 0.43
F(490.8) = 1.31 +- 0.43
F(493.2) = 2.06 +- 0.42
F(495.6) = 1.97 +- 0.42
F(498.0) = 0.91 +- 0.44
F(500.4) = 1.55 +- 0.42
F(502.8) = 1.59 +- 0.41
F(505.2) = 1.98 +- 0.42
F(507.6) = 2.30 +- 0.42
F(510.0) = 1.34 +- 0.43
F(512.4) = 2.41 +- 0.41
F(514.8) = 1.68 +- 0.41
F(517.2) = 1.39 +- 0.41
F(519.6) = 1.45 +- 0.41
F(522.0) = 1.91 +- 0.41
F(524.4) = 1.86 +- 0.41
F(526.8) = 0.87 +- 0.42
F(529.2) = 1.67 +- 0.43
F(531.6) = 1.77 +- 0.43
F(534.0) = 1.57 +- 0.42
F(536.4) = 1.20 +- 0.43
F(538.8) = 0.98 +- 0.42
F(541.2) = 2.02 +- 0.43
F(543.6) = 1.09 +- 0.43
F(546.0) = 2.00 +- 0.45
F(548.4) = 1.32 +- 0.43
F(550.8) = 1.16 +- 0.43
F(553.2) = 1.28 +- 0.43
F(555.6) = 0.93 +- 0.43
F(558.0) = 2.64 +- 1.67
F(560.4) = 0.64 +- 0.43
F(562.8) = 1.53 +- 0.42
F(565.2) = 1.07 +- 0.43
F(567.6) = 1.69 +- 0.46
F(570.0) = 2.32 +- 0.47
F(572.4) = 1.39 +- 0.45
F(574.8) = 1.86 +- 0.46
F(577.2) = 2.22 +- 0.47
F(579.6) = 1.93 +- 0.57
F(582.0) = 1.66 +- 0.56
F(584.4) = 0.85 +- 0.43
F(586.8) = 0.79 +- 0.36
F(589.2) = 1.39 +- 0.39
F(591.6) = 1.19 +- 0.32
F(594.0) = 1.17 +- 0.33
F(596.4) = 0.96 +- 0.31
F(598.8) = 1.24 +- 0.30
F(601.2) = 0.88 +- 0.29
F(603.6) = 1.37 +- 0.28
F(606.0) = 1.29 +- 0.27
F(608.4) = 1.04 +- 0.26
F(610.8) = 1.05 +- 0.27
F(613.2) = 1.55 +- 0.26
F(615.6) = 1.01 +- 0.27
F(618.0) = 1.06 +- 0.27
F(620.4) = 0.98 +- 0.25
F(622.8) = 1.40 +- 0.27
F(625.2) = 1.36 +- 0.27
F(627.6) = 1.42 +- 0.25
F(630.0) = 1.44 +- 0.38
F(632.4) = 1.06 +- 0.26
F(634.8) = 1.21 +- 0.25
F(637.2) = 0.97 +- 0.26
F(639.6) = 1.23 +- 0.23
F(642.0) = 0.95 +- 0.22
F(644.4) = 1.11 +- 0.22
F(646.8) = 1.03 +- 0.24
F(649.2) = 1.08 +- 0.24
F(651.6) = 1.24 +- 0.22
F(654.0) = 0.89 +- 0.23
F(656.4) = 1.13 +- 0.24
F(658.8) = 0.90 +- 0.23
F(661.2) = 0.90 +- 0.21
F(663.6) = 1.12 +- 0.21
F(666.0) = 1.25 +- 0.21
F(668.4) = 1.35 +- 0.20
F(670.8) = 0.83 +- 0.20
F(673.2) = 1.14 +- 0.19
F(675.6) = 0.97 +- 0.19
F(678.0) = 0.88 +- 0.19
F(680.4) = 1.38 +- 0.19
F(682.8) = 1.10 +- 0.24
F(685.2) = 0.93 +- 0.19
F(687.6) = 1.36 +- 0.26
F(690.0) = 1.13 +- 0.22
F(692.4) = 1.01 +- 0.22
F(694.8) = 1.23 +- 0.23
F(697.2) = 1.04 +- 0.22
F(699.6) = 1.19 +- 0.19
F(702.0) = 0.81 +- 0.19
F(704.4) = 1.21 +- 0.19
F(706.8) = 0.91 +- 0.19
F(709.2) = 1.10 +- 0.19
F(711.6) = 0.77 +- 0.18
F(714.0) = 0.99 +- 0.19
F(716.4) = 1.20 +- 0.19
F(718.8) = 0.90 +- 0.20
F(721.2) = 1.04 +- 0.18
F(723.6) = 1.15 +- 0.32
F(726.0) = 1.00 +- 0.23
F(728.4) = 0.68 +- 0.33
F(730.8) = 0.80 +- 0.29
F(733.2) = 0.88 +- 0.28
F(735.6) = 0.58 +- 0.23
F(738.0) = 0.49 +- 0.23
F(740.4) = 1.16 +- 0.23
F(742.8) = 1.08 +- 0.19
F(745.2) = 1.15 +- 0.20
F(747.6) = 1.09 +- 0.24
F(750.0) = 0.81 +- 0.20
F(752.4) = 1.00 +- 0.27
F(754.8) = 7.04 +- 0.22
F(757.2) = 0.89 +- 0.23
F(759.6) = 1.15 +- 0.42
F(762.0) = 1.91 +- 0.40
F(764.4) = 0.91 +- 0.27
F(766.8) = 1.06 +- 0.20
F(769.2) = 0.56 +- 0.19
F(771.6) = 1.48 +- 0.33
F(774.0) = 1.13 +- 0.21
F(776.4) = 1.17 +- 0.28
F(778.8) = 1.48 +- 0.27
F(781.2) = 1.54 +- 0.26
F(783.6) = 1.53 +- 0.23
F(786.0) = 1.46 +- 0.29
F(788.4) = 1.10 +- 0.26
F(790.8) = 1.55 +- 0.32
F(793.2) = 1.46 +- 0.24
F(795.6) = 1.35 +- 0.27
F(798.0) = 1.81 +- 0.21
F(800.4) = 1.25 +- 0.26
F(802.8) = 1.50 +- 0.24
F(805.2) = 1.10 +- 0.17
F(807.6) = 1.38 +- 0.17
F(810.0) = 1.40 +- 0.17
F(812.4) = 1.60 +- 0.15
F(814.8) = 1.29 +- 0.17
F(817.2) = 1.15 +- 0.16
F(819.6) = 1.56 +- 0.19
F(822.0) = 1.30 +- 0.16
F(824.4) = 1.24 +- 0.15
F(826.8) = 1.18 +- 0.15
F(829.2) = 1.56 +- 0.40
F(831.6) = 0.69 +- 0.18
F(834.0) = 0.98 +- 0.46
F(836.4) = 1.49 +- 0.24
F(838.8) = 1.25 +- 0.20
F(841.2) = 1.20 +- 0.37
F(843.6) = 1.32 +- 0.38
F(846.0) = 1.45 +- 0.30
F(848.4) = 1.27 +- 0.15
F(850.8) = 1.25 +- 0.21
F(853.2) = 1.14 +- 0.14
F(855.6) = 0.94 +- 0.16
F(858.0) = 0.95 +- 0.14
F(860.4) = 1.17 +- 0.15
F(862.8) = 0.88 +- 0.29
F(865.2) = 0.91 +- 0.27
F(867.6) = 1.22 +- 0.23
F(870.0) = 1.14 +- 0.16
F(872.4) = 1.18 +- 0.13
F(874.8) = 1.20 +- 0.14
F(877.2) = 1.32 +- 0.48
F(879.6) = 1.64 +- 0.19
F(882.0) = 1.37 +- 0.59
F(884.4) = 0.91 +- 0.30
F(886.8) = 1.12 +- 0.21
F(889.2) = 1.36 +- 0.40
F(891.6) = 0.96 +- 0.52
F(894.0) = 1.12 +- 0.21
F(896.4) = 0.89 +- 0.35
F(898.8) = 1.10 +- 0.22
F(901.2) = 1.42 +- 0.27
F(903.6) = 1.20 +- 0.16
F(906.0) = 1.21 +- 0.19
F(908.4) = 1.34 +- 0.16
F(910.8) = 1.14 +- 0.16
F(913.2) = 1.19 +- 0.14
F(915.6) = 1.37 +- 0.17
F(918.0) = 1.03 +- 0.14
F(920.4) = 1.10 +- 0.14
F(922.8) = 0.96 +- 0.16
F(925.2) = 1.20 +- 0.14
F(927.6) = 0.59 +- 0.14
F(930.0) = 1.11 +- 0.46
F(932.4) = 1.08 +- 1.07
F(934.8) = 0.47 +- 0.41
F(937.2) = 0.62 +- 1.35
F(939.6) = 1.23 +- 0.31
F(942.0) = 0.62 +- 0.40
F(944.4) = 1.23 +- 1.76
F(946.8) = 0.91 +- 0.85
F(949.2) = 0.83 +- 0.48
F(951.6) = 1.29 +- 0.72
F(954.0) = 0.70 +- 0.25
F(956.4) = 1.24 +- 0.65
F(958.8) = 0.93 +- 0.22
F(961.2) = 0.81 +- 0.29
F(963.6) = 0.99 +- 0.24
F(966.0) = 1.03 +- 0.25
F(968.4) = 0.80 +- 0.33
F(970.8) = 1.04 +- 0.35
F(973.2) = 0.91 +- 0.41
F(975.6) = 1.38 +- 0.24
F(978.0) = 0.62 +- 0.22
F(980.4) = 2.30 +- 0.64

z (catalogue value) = 1.023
